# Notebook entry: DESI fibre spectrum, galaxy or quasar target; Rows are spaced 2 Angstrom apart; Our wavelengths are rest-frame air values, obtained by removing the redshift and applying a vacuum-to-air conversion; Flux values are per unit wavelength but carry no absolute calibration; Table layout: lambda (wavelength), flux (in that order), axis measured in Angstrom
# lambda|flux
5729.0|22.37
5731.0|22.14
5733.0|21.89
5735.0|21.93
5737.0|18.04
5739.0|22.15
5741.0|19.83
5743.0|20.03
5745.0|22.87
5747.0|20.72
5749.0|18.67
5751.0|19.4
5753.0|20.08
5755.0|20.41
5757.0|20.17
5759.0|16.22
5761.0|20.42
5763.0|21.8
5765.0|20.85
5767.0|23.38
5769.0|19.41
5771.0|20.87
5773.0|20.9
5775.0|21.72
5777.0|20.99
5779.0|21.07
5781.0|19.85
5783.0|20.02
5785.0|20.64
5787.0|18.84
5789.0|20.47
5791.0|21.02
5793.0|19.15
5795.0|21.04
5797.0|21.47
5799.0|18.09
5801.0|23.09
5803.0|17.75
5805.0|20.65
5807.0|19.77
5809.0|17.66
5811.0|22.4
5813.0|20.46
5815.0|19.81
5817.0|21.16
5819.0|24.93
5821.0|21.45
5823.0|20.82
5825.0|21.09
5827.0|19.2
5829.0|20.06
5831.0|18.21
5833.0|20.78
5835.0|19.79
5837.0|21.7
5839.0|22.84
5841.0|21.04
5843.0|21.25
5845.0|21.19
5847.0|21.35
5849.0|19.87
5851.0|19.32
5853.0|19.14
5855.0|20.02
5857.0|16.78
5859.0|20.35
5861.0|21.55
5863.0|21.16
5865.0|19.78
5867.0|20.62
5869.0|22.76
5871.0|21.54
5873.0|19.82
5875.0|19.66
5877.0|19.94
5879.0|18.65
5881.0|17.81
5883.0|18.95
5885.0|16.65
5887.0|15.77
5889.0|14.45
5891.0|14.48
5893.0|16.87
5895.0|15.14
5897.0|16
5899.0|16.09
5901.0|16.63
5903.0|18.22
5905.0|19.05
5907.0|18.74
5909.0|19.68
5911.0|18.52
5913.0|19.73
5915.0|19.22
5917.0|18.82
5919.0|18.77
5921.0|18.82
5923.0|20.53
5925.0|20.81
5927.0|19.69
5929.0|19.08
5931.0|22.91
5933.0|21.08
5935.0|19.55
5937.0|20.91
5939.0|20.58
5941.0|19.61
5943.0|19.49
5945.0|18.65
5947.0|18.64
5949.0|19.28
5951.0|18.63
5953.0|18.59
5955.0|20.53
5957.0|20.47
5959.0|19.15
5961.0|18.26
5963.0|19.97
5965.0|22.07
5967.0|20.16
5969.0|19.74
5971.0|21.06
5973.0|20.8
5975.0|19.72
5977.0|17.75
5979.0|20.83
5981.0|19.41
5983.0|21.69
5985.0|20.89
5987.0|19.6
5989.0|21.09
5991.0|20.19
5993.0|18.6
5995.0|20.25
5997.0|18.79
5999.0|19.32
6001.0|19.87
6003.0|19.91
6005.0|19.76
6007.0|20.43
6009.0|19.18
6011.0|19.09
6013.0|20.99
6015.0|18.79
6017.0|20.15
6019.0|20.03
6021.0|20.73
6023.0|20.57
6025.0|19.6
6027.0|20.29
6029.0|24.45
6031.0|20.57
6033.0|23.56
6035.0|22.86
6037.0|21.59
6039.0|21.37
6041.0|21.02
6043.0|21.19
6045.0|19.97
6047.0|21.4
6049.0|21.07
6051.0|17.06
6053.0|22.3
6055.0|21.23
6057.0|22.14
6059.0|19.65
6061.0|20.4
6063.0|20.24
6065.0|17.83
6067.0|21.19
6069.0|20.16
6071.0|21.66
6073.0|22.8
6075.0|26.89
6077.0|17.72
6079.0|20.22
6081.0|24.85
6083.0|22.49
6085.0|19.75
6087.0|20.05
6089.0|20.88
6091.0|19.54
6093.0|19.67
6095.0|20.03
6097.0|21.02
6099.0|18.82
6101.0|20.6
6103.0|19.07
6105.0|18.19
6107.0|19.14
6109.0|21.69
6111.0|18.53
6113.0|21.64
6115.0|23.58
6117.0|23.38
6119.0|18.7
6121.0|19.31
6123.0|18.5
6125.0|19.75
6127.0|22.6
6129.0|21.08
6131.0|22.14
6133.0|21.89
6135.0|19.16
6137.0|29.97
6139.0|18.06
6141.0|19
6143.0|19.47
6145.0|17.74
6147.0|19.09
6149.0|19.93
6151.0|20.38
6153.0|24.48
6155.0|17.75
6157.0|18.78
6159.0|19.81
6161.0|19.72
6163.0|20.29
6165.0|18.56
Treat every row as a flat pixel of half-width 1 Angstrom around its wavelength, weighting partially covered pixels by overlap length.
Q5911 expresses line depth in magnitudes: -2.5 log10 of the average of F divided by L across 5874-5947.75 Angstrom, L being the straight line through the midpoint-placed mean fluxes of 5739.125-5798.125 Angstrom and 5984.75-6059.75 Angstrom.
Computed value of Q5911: 0.105 mag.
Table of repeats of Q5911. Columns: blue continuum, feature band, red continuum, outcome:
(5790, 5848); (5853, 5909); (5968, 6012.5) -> 0.108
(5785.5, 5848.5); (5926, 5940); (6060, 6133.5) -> 0.005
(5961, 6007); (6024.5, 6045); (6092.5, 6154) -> -0.073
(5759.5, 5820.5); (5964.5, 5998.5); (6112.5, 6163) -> 0.027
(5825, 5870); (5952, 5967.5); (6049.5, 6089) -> 0.043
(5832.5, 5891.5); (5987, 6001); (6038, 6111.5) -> 0.029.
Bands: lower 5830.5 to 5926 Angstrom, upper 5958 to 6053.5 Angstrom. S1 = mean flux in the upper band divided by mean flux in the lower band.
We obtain 1.06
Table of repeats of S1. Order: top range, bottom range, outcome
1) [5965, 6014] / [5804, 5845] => 0.96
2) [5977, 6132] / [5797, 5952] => 1.05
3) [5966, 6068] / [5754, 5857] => 1.00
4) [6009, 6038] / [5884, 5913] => 1.23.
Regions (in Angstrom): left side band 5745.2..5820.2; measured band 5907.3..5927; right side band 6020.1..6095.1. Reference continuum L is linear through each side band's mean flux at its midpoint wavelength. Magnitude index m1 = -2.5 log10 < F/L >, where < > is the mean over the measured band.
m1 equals 0.07 mag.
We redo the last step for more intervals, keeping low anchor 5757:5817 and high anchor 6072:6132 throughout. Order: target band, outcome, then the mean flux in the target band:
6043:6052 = 0.04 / 20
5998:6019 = 0.05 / 19.8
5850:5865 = 0.04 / 19.8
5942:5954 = 0.09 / 18.9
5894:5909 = 0.18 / 17.3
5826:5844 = -0.01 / 20.5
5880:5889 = 0.20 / 17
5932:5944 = 0.02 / 20.2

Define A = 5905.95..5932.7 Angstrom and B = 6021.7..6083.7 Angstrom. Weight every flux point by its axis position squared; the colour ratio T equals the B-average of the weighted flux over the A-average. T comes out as 1.13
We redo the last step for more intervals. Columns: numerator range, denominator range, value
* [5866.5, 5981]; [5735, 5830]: 0.98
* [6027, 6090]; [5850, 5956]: 1.18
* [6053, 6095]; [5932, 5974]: 1.10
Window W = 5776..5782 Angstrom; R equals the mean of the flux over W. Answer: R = 20.6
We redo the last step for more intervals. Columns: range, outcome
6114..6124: 20.7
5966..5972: 20.3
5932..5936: 20.3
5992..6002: 19.4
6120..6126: 19.2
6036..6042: 21.3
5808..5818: 20.3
